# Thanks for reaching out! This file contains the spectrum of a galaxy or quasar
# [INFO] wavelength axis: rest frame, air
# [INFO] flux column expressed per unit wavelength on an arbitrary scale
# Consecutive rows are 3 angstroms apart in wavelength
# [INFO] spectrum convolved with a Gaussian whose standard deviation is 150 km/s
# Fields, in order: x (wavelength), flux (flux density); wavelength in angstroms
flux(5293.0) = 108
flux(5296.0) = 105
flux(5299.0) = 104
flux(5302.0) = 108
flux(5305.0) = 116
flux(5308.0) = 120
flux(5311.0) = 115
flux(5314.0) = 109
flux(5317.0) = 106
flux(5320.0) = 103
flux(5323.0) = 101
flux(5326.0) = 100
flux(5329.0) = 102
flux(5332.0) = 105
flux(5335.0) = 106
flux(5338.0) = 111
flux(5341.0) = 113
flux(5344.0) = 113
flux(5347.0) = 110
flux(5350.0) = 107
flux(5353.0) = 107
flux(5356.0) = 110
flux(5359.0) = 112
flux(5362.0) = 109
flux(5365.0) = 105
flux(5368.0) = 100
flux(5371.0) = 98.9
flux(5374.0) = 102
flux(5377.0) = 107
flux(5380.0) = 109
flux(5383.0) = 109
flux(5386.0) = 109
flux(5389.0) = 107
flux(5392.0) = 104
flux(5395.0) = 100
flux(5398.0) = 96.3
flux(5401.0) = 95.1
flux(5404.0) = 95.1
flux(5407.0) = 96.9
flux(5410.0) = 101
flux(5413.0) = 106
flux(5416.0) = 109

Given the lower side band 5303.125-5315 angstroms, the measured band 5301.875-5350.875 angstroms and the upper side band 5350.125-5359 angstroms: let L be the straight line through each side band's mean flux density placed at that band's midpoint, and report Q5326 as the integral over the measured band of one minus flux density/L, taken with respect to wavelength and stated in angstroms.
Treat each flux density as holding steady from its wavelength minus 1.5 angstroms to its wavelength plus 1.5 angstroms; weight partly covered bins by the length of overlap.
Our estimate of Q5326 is 1.8 angstroms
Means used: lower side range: 115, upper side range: 109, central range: 109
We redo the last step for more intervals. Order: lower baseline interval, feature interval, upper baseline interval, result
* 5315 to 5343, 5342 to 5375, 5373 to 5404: -0.8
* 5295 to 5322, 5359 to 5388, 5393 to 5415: -1.0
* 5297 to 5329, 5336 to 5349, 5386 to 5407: -0.8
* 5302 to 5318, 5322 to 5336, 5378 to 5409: 1.0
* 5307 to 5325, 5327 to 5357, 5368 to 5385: -0.4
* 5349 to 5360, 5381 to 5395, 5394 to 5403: -1.0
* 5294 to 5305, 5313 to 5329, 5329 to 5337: 0.4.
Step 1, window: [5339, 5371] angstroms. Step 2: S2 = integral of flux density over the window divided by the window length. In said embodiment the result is 108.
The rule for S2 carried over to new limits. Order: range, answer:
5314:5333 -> 103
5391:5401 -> 99.2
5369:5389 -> 106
